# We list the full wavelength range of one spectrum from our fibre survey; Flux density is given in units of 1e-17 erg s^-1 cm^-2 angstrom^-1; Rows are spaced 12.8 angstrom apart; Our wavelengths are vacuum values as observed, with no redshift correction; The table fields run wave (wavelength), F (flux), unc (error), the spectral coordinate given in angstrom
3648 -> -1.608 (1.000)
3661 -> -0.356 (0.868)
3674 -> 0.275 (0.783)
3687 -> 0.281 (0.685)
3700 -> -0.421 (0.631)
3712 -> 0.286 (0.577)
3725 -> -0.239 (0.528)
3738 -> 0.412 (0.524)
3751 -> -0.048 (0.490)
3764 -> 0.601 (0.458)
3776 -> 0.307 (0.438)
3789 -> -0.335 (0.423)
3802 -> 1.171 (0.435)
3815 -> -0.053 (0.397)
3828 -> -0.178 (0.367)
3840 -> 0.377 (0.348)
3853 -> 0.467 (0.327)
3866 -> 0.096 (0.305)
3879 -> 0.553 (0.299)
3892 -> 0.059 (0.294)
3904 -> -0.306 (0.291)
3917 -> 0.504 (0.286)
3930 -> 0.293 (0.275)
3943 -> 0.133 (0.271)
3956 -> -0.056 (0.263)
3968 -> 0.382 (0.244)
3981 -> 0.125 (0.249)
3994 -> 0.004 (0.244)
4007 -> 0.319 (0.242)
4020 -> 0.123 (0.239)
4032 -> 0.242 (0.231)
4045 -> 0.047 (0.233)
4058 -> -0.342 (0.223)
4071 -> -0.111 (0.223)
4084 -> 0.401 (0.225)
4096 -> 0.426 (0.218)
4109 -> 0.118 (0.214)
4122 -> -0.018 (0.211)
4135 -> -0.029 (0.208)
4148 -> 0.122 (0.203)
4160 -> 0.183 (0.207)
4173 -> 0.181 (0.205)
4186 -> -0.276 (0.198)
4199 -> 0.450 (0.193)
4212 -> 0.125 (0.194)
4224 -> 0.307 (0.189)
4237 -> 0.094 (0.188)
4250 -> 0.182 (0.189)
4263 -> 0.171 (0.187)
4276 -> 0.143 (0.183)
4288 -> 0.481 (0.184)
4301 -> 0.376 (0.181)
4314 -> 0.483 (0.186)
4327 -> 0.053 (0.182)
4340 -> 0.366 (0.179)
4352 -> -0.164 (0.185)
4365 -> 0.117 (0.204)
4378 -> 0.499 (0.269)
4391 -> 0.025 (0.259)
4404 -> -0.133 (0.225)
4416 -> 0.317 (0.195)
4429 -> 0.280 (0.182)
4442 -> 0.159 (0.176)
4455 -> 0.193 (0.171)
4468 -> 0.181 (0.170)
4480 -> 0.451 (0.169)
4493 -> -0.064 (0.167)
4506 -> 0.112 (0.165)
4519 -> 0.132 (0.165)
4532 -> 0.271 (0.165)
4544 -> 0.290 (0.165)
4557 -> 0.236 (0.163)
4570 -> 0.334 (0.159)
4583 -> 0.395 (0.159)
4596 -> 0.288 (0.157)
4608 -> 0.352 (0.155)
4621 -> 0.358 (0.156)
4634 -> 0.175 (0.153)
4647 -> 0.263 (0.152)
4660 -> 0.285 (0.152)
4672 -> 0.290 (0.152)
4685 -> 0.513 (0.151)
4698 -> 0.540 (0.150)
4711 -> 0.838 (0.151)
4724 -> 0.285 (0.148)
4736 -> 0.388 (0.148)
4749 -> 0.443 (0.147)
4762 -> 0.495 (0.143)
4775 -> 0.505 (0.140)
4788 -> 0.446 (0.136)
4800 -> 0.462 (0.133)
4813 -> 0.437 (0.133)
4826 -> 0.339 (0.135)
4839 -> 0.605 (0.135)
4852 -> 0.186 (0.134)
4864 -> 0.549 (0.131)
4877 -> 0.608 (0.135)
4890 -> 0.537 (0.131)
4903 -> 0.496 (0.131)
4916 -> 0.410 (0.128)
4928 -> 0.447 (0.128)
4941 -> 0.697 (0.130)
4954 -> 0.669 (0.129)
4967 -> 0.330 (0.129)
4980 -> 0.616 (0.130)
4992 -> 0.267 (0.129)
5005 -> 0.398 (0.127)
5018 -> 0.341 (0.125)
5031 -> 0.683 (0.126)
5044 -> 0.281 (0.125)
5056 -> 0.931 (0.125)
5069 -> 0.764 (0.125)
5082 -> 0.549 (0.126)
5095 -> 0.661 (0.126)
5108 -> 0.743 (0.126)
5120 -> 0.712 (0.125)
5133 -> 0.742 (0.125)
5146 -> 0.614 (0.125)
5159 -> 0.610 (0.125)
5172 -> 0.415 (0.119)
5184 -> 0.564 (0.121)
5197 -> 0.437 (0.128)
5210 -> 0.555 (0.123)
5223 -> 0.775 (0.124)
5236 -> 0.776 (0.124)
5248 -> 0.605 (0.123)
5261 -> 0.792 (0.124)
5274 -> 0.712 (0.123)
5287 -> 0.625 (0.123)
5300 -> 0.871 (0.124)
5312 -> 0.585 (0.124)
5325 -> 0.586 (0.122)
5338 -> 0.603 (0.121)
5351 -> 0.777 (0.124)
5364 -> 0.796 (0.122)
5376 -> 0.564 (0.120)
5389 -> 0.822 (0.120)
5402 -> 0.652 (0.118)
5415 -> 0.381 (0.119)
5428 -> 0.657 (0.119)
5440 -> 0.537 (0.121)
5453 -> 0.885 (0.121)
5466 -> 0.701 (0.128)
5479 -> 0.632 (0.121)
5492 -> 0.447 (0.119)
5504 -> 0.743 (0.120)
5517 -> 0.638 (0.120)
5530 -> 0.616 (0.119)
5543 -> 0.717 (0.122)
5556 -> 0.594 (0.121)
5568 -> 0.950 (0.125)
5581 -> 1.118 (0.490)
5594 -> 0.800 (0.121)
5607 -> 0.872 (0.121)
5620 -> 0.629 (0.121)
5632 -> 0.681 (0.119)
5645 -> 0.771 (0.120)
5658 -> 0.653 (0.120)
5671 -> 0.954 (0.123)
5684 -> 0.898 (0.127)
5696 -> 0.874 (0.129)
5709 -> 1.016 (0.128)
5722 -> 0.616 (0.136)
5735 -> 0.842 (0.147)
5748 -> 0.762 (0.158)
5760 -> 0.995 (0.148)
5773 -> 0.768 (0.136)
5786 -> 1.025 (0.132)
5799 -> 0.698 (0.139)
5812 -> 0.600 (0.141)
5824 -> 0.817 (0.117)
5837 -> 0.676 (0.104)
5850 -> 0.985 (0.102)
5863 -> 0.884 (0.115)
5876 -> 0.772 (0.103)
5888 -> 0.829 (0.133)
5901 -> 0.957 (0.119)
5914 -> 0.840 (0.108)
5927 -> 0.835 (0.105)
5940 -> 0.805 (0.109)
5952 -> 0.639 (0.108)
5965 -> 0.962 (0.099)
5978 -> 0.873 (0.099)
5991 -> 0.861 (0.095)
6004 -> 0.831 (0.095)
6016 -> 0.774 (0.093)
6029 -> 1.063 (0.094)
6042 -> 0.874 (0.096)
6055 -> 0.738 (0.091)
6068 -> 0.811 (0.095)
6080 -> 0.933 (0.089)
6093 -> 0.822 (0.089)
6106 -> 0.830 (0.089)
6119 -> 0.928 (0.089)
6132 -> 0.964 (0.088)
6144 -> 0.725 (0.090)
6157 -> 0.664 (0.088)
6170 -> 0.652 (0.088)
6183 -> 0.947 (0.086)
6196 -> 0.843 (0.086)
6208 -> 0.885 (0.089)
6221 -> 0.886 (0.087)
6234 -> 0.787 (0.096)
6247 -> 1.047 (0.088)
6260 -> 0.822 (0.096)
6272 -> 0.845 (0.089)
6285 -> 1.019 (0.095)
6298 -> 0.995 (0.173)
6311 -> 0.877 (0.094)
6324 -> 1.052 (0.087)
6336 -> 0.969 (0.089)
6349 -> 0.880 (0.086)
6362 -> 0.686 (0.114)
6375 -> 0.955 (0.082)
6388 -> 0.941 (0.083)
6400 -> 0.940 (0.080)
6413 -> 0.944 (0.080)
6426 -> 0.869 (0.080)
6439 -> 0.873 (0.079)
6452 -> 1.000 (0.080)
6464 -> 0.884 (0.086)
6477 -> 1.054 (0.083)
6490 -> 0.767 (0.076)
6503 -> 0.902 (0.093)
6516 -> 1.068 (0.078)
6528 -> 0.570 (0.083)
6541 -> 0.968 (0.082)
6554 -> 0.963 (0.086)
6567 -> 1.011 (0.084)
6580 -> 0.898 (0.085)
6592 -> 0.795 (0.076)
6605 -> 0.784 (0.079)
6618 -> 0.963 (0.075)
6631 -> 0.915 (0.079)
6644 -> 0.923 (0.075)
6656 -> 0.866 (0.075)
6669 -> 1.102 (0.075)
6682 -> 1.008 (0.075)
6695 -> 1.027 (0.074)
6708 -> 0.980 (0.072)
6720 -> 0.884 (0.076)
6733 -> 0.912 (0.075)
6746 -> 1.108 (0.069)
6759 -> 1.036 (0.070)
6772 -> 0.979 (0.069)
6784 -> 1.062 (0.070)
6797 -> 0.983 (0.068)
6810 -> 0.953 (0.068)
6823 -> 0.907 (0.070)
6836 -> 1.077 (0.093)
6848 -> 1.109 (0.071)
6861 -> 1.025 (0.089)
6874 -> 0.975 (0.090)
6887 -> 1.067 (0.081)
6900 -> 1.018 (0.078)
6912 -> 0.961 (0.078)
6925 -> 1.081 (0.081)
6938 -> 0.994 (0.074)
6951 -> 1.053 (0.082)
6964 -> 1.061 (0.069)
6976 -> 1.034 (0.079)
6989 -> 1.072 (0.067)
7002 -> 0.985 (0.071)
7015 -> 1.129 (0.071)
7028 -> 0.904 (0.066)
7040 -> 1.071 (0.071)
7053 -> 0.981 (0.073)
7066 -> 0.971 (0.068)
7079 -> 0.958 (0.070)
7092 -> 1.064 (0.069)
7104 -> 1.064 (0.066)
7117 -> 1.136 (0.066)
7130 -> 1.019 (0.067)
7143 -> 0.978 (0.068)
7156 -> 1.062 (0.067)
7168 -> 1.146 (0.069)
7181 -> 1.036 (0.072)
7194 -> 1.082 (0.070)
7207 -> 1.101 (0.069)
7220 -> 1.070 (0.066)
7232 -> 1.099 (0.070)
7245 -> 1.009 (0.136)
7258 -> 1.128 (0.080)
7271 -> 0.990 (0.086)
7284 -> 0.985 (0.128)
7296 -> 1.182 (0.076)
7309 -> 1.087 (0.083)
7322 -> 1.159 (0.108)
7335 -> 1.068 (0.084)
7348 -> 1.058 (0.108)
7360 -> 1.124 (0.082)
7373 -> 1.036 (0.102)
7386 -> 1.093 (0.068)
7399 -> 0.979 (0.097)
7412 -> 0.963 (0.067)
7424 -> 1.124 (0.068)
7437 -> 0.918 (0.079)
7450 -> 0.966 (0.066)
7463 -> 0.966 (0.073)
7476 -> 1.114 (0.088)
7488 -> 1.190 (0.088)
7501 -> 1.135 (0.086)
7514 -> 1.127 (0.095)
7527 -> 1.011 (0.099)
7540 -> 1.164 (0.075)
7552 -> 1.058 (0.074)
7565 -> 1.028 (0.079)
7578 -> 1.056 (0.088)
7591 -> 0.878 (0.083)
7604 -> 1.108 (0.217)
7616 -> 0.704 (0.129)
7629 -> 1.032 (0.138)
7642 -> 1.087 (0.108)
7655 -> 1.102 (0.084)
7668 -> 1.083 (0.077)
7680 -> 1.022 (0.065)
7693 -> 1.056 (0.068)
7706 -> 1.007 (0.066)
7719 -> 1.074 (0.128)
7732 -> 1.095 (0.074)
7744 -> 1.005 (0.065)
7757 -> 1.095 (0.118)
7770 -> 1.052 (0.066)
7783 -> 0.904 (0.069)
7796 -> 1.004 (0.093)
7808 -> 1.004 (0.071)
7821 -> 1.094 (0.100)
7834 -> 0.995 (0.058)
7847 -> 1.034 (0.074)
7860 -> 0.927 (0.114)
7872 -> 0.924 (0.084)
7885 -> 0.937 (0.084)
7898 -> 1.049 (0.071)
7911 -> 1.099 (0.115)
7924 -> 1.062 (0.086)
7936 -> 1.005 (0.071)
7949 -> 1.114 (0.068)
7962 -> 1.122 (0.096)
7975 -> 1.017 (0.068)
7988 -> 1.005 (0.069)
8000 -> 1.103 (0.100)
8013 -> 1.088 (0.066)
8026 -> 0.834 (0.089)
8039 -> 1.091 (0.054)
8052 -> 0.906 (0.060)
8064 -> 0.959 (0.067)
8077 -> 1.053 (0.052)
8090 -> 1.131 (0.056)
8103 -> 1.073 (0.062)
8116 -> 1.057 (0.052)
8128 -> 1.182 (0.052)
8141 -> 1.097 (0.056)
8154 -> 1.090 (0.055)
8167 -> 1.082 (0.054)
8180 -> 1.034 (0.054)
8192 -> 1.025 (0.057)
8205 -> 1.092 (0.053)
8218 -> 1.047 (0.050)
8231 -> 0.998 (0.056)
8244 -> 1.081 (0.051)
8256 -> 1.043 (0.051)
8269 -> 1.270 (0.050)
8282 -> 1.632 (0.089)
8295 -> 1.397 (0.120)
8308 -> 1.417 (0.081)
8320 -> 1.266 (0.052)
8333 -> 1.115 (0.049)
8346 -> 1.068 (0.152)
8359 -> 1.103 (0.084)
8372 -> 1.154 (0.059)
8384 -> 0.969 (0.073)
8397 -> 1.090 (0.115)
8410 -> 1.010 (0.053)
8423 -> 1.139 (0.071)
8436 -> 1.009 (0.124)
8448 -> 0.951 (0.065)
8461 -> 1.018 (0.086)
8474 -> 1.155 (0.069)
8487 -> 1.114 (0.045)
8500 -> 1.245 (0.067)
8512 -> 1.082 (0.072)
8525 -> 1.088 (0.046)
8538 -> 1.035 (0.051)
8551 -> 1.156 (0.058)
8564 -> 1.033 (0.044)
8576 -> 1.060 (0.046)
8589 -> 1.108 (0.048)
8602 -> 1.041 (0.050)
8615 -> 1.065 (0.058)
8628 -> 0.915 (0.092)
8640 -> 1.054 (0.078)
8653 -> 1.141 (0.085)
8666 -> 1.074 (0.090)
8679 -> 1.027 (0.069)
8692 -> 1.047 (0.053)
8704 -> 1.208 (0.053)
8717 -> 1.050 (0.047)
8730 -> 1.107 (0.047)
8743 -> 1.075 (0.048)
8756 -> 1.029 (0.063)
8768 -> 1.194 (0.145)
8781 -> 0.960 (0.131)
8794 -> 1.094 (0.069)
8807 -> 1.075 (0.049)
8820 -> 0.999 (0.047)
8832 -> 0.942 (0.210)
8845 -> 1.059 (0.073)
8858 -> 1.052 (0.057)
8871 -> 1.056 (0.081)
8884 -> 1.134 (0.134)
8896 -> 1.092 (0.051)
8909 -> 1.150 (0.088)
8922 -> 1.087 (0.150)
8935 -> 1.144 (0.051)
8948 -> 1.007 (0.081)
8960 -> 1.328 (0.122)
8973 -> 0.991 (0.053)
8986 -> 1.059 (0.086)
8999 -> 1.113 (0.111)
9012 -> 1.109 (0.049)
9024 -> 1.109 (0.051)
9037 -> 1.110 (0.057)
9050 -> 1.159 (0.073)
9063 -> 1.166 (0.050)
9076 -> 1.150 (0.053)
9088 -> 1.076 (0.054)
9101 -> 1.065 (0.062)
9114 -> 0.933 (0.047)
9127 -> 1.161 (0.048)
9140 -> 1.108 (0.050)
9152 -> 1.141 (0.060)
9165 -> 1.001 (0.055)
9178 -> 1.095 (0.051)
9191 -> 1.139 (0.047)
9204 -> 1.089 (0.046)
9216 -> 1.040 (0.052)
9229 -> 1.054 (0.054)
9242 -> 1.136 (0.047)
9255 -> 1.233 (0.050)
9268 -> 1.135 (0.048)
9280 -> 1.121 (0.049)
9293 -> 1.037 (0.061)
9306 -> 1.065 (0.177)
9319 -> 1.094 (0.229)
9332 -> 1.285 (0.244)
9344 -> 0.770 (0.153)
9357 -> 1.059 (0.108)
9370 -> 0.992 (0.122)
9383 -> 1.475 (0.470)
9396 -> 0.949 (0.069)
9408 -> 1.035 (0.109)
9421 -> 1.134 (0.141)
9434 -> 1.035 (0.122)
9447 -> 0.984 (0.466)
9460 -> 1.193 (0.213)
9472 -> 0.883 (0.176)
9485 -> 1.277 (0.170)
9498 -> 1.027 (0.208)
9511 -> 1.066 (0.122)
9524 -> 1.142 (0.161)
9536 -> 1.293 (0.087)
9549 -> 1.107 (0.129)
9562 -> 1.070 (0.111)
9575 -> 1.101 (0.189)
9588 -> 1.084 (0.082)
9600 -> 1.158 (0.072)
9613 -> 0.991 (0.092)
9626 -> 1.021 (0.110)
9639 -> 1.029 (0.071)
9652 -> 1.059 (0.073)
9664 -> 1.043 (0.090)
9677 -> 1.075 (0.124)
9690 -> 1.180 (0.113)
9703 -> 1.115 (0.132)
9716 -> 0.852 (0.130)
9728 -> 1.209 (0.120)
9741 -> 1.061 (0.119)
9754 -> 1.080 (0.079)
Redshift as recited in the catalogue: 0.262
